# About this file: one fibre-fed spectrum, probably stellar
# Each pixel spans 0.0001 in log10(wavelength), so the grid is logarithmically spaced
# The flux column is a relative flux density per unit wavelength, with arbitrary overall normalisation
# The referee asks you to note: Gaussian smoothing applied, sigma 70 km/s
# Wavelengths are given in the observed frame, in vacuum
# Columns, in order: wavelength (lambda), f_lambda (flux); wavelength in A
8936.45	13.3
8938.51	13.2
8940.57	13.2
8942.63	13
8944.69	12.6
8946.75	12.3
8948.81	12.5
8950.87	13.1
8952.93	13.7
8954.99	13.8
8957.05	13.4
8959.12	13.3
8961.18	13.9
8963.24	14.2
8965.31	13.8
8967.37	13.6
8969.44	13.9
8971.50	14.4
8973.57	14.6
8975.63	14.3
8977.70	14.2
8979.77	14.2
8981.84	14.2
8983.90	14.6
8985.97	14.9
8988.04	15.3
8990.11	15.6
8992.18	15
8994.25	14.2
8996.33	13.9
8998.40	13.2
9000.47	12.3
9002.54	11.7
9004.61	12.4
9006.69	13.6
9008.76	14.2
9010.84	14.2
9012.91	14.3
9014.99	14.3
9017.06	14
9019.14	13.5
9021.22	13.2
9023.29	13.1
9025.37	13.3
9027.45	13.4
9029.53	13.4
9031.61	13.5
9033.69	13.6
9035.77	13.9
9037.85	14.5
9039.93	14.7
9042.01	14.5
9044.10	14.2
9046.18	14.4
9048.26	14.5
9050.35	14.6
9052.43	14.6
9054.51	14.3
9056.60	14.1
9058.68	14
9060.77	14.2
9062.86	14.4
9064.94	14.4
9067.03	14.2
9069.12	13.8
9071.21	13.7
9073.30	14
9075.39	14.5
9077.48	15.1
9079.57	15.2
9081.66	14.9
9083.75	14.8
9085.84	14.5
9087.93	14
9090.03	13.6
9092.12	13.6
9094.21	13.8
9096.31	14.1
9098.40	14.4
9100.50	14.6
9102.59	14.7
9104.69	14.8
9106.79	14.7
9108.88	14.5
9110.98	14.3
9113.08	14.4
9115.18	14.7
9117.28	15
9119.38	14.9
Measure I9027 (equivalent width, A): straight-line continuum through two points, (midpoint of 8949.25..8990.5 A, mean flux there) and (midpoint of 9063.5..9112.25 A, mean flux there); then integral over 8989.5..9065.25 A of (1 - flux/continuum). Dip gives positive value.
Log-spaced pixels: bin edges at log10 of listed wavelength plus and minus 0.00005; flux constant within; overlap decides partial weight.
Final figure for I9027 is 1.70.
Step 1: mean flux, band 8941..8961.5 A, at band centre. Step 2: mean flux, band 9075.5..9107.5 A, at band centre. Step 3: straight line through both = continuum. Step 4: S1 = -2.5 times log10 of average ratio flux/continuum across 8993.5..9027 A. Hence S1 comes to 0.02 mag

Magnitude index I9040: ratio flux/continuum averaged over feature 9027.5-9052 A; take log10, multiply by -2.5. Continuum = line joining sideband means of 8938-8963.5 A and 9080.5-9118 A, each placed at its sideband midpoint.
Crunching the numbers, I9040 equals -0.016 mag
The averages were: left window 13.2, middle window 14.1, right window 14.4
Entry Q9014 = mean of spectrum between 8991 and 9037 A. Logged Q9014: 13.6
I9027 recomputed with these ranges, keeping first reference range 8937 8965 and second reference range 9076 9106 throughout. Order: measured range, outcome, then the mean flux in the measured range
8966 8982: -0.85 A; 14.2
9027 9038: 0.22 A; 13.7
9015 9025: 0.23 A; 13.5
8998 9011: 0.67 A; 13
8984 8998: -1.17 A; 14.7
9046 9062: -0.24 A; 14.3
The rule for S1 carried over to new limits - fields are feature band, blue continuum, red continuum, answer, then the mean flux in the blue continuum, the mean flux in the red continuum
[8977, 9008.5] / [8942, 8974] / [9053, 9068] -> -0.02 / 13.5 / 14.2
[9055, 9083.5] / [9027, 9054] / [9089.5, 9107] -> -0.01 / 14.2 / 14.3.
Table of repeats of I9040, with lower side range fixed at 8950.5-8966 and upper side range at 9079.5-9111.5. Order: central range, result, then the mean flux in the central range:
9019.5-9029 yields 0.059 mag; 13.3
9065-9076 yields 0.016 mag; 14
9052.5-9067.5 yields -0.004 mag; 14.3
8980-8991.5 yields -0.081 mag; 14.9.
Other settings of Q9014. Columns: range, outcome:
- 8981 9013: 14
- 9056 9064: 14.2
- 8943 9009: 13.8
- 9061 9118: 14.4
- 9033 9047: 14.3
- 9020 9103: 14.2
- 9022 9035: 13.4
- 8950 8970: 13.7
